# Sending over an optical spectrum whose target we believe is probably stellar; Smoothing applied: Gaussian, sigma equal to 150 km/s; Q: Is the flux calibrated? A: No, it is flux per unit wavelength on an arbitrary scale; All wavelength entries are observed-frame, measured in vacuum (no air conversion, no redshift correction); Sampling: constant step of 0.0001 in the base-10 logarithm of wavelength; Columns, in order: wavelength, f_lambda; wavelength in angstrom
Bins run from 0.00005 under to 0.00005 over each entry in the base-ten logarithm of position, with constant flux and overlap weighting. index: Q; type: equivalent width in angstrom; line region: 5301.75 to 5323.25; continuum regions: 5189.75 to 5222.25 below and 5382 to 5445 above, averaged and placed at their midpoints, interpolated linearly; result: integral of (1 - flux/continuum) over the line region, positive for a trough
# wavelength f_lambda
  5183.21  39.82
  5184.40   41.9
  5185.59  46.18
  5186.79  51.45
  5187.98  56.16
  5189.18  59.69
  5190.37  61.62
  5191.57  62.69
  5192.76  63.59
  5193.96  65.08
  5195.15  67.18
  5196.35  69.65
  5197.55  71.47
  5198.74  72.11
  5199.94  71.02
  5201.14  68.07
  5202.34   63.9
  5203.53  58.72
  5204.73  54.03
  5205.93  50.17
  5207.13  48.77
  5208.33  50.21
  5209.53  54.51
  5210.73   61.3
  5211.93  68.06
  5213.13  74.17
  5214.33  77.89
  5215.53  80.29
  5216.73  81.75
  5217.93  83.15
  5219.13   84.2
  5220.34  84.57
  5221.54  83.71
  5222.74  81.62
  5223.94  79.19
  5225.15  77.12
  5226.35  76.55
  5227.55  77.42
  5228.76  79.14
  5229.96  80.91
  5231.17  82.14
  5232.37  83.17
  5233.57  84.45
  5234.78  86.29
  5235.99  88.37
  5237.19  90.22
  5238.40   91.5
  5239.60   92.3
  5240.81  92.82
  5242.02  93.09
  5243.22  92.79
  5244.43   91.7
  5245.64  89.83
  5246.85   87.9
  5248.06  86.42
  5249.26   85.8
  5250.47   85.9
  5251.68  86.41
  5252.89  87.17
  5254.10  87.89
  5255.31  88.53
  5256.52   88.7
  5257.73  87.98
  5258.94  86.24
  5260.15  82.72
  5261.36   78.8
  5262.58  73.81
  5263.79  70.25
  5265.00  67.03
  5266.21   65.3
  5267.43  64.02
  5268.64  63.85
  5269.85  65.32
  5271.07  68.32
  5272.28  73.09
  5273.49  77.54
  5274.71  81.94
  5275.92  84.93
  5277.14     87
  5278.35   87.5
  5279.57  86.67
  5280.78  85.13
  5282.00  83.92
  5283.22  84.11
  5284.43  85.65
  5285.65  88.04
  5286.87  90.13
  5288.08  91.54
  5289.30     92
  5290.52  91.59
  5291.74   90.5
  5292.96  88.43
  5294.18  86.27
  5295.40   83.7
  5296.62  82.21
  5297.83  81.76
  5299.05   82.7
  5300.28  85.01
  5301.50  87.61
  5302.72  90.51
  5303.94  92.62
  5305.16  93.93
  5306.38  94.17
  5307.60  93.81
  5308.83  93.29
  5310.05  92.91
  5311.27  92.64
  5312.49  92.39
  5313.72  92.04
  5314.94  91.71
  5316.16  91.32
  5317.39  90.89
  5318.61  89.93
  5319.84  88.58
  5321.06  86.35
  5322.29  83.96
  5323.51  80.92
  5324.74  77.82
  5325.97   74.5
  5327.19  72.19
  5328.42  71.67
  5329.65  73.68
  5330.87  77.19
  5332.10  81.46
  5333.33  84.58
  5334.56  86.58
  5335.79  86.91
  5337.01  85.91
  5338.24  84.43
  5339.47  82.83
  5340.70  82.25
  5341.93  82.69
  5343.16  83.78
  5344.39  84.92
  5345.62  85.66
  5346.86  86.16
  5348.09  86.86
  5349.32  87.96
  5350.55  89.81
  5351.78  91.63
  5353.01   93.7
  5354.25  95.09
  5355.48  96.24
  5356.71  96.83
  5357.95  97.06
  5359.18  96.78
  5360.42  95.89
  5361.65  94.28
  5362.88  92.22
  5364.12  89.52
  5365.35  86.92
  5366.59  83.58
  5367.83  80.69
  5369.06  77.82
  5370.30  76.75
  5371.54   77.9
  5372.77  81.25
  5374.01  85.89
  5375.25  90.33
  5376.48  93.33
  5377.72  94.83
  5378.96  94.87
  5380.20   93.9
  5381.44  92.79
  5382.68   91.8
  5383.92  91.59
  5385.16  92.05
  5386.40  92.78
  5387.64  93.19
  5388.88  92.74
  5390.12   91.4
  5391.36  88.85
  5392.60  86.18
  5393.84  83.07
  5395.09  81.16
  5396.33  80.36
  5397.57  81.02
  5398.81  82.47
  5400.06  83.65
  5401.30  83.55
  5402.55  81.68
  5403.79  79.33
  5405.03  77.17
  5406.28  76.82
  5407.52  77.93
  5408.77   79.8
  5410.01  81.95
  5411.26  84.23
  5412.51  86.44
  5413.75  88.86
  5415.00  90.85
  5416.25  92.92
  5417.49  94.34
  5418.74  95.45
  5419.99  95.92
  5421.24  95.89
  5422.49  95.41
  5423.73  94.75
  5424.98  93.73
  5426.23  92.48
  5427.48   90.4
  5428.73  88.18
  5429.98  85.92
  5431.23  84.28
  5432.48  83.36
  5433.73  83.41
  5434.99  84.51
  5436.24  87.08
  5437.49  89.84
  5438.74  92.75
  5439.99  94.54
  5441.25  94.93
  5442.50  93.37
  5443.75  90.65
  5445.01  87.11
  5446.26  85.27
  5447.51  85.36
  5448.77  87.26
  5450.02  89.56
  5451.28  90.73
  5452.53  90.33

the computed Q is -3.5 angstrom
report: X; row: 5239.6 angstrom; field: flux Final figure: 92.3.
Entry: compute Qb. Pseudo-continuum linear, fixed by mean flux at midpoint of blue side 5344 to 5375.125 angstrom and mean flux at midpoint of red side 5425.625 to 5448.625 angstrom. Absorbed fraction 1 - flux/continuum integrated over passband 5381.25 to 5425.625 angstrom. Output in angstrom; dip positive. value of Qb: 0.49 angstrom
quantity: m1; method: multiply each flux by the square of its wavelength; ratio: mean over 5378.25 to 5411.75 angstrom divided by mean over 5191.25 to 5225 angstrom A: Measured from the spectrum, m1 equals 1.3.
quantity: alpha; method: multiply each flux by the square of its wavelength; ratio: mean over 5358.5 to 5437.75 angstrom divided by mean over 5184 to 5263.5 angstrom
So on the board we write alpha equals 1.23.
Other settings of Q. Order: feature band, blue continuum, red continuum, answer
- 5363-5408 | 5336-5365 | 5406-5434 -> 1.6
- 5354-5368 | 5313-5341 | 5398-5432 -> -1.2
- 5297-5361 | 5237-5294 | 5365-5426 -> -1.4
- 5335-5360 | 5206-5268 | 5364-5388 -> -0.7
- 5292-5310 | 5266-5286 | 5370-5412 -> -1.9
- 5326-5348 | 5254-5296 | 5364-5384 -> 0.8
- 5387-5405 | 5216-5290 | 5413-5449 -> 0.9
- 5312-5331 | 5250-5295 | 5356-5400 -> 0.3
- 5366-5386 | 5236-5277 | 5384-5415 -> -0.8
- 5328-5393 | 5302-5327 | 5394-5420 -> -1.0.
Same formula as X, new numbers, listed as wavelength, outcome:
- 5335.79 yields 86.91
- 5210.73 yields 61.3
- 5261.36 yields 78.8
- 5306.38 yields 94.17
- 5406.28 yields 76.82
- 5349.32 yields 87.96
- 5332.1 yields 81.46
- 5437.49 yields 89.84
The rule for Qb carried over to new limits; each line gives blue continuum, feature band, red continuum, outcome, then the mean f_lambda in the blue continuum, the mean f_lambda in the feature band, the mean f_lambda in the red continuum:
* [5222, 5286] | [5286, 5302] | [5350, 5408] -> -0.6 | 82.5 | 87.2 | 87.9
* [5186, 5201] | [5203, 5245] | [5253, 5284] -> -4.3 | 64.2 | 77.6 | 79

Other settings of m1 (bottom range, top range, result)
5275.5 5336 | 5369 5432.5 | 1.05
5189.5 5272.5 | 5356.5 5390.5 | 1.24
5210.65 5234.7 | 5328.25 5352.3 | 1.10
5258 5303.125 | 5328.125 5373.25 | 1.09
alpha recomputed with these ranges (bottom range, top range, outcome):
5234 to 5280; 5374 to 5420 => 1.11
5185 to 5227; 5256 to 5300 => 1.24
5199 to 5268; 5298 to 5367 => 1.16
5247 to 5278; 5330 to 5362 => 1.15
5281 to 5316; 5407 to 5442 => 1.05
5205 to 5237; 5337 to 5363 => 1.25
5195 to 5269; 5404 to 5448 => 1.22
